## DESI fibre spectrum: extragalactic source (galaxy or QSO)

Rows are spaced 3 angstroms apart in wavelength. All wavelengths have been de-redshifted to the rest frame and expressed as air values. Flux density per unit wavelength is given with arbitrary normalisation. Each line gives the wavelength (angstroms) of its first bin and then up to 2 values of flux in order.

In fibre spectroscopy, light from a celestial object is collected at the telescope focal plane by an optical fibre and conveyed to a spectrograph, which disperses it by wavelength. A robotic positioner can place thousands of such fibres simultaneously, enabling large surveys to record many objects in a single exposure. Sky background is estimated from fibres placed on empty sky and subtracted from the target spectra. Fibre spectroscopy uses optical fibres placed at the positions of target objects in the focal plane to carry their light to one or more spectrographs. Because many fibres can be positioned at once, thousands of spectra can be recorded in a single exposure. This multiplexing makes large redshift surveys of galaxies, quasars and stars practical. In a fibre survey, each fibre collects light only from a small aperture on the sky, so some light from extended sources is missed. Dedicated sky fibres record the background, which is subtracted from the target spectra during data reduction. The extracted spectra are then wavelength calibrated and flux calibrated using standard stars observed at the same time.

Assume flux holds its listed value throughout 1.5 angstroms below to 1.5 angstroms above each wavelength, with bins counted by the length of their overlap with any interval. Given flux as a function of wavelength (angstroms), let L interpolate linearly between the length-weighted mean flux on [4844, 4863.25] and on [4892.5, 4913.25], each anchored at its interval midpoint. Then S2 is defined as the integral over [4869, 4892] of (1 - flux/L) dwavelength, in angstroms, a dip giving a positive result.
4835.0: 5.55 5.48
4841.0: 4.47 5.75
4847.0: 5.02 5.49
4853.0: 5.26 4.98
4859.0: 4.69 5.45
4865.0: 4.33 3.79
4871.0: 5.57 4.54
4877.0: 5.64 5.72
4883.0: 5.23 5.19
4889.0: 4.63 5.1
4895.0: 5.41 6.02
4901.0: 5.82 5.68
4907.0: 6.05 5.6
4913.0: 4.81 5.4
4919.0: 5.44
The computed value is 1.11 angstroms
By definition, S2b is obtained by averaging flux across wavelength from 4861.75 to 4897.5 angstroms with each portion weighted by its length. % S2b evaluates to 5.06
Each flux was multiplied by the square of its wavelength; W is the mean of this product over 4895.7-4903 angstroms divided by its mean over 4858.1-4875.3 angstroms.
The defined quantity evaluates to 1.3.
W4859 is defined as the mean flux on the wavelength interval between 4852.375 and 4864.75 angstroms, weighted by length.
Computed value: 5.01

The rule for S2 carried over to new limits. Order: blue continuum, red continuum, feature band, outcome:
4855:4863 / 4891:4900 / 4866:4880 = 0.73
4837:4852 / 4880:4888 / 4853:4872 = 1.57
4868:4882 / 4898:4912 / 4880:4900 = 0.64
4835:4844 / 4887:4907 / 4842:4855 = -0.21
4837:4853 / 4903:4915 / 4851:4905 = 2.20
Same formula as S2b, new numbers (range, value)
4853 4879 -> 4.91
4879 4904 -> 5.4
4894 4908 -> 5.8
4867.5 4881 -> 5.12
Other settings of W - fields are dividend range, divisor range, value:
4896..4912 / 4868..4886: 1.13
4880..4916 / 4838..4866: 1.09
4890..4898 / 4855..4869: 1.16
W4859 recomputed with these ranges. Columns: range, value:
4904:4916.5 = 5.5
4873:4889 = 5.23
